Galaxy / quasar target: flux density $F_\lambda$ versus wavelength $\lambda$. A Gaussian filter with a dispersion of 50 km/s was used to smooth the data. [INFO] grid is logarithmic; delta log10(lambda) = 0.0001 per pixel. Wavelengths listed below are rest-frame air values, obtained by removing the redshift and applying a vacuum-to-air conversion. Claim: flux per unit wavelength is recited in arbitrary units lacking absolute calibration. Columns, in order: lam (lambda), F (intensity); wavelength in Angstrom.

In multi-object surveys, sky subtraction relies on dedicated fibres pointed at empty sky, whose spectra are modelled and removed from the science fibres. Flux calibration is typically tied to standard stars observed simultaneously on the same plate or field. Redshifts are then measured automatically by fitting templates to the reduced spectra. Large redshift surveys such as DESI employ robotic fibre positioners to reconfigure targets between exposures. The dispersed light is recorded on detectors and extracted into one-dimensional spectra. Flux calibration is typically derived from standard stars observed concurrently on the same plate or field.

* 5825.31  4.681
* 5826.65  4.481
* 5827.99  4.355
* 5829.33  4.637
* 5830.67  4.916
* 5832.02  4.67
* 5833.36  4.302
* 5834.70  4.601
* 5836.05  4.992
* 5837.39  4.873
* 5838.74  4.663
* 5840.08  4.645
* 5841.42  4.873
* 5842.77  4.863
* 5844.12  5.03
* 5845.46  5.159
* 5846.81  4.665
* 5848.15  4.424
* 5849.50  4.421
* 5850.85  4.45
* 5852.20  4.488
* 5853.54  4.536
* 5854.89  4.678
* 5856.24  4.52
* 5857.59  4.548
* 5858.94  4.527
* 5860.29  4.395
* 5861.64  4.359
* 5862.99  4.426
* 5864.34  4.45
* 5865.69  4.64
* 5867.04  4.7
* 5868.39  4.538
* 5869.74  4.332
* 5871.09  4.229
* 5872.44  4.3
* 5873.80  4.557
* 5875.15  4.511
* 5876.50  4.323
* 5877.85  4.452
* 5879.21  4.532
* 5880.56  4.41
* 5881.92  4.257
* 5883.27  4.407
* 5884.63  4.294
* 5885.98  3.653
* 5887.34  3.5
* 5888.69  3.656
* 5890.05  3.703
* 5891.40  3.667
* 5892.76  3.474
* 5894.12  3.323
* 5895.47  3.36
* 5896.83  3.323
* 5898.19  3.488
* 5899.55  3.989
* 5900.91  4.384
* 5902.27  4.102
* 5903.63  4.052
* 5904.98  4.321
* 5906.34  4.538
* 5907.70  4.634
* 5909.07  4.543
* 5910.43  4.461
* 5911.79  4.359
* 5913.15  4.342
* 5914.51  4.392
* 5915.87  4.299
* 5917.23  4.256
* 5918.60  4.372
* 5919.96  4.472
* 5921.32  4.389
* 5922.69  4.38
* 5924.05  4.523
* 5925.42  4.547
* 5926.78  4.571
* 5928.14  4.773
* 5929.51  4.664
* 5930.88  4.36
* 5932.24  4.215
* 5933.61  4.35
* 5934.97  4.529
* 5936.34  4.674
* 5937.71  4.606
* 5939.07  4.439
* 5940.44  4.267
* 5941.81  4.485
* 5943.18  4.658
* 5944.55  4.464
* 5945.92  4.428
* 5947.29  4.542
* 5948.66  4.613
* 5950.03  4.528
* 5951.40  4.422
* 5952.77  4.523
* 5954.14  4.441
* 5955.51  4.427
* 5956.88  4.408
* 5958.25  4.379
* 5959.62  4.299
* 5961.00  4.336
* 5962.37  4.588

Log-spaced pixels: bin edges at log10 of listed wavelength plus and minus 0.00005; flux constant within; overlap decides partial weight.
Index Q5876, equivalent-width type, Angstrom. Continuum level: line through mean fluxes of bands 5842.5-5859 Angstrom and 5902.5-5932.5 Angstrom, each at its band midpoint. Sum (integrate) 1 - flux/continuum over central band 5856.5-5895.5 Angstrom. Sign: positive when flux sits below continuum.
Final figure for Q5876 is 3.0 Angstrom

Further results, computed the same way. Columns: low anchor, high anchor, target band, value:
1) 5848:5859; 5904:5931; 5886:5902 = 3.00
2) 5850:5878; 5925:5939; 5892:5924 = 2.56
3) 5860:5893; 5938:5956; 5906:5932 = -0.45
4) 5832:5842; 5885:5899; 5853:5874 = -1.73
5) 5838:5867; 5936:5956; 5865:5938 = 4.78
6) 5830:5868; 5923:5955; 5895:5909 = 1.55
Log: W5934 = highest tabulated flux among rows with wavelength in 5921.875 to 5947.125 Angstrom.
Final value 4.773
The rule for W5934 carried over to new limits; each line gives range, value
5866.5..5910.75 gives 4.7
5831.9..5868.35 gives 5.159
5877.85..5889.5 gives 4.532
